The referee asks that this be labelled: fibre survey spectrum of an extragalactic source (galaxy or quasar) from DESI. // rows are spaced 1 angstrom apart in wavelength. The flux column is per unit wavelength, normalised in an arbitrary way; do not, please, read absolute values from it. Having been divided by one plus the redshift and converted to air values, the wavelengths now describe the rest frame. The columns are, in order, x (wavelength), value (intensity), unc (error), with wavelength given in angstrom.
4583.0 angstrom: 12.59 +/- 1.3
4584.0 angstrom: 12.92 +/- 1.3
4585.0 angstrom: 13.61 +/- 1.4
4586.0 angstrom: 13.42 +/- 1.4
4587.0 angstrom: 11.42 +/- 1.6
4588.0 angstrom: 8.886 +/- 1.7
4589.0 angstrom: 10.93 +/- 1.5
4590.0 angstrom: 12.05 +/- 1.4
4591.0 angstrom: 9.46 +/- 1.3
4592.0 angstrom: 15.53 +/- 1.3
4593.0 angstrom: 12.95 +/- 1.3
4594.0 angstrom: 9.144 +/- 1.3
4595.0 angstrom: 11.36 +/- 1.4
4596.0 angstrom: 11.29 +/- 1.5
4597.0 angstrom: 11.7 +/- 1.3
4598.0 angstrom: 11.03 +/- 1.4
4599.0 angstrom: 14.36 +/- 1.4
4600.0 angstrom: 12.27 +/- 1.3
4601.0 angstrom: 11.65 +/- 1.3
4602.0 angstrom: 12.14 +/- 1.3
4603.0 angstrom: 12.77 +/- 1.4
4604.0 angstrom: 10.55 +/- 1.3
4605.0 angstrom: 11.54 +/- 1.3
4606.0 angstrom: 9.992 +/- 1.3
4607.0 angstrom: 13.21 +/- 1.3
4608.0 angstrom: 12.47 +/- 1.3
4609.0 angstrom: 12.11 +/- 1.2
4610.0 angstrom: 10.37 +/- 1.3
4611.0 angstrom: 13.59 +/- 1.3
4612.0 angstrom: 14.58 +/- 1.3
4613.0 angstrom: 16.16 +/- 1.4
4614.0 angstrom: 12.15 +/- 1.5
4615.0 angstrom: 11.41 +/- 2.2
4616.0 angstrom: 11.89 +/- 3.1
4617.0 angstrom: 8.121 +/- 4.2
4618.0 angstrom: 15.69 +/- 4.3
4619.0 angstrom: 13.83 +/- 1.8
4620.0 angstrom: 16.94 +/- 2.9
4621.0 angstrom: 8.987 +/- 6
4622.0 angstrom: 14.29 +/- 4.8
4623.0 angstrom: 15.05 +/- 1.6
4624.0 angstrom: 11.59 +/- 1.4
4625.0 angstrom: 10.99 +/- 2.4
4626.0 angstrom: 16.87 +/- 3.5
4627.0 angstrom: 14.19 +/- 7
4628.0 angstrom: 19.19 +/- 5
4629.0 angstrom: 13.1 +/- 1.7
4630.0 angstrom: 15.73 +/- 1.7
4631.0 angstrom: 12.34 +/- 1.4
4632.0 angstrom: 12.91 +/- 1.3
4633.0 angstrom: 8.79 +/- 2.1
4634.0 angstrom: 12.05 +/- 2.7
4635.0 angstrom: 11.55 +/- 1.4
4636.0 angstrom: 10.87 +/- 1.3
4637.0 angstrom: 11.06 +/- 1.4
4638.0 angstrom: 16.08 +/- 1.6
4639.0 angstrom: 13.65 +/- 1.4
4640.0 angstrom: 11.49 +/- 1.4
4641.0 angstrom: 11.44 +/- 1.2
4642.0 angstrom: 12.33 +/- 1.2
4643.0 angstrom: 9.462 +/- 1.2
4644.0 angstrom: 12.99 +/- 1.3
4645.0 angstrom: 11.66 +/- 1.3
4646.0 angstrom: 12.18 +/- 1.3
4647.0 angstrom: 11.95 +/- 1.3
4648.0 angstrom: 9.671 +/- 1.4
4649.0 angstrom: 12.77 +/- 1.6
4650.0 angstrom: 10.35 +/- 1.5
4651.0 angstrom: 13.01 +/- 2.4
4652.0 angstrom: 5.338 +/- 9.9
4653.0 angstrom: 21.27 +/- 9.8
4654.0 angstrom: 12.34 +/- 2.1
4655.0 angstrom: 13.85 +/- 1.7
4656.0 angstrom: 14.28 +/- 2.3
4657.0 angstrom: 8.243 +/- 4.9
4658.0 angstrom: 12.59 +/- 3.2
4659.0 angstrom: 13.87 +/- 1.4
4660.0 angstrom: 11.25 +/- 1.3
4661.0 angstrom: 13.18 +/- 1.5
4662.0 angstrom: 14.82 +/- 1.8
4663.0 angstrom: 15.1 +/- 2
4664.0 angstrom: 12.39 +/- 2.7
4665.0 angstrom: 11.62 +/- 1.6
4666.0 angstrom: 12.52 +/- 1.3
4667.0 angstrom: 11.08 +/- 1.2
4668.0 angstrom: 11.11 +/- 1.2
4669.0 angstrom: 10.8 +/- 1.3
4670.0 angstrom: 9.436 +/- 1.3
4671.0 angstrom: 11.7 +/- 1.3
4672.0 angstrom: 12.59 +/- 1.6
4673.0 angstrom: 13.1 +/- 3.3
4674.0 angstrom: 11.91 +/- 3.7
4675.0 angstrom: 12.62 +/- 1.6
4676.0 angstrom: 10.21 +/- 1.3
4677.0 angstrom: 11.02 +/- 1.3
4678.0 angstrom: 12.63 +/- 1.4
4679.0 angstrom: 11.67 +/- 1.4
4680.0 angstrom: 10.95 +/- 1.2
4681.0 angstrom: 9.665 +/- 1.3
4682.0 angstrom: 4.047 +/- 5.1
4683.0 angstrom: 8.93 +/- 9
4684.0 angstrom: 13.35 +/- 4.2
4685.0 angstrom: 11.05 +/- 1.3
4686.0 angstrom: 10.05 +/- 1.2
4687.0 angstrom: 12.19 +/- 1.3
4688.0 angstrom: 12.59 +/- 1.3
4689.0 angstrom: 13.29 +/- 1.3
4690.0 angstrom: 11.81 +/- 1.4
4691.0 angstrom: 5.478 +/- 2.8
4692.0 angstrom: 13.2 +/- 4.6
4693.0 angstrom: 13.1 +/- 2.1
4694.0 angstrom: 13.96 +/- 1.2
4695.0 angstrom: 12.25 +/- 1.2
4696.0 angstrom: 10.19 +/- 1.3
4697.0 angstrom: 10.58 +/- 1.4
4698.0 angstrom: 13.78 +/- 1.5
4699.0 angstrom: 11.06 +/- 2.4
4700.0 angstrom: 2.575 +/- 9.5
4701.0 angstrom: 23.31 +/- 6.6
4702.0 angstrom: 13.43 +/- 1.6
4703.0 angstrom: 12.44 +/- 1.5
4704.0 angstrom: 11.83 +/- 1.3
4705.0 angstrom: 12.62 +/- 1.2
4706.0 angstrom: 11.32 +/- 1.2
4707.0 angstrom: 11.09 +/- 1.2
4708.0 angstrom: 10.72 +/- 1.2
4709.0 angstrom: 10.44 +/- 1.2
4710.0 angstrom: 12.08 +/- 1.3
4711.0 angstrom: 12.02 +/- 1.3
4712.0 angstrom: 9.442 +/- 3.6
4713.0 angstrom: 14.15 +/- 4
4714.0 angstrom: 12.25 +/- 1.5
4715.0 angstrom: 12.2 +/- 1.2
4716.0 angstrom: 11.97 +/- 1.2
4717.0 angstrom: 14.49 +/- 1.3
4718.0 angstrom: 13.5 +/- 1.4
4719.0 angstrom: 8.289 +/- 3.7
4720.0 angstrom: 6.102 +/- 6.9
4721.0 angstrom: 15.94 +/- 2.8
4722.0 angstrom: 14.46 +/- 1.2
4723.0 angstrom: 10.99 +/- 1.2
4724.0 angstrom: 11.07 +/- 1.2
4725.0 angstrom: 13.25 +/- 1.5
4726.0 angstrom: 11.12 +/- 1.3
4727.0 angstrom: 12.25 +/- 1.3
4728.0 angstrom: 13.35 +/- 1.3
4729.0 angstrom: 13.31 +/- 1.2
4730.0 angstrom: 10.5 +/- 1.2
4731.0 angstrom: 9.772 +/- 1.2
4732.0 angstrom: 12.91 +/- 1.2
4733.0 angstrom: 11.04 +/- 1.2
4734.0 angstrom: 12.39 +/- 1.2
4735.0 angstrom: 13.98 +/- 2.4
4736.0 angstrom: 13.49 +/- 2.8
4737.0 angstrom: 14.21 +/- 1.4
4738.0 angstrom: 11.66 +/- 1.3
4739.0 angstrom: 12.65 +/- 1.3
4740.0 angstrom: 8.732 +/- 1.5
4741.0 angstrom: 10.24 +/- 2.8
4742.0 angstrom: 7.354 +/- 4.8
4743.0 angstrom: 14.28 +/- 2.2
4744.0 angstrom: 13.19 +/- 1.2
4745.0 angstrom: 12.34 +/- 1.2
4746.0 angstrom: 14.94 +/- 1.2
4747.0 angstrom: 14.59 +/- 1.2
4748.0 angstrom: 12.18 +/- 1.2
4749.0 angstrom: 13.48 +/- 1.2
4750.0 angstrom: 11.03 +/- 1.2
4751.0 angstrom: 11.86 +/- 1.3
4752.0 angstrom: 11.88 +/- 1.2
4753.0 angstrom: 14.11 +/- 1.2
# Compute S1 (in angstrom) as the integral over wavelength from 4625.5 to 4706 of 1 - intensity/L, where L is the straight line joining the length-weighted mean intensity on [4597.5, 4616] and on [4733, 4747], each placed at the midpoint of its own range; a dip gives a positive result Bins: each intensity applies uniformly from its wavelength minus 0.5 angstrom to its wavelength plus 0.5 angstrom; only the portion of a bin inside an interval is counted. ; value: 1.51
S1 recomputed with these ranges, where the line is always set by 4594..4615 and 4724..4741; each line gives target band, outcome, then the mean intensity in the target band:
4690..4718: 0.3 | 12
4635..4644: 0.1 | 12.1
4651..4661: -0.4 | 12.6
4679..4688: 1.4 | 10.3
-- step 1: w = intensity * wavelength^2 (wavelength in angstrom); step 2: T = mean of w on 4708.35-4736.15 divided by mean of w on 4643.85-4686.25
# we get 1.0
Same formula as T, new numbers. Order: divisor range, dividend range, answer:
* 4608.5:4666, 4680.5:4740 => 0.95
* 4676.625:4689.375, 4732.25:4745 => 1.13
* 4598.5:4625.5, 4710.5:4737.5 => 1.02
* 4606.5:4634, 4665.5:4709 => 0.89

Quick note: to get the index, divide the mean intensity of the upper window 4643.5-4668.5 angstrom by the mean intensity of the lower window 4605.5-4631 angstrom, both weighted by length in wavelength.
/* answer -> 0.93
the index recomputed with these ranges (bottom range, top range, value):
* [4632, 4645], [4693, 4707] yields 1.03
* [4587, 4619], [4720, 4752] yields 1.02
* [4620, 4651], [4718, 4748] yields 0.96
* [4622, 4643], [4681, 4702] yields 0.87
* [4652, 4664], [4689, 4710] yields 0.89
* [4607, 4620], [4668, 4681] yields 0.89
